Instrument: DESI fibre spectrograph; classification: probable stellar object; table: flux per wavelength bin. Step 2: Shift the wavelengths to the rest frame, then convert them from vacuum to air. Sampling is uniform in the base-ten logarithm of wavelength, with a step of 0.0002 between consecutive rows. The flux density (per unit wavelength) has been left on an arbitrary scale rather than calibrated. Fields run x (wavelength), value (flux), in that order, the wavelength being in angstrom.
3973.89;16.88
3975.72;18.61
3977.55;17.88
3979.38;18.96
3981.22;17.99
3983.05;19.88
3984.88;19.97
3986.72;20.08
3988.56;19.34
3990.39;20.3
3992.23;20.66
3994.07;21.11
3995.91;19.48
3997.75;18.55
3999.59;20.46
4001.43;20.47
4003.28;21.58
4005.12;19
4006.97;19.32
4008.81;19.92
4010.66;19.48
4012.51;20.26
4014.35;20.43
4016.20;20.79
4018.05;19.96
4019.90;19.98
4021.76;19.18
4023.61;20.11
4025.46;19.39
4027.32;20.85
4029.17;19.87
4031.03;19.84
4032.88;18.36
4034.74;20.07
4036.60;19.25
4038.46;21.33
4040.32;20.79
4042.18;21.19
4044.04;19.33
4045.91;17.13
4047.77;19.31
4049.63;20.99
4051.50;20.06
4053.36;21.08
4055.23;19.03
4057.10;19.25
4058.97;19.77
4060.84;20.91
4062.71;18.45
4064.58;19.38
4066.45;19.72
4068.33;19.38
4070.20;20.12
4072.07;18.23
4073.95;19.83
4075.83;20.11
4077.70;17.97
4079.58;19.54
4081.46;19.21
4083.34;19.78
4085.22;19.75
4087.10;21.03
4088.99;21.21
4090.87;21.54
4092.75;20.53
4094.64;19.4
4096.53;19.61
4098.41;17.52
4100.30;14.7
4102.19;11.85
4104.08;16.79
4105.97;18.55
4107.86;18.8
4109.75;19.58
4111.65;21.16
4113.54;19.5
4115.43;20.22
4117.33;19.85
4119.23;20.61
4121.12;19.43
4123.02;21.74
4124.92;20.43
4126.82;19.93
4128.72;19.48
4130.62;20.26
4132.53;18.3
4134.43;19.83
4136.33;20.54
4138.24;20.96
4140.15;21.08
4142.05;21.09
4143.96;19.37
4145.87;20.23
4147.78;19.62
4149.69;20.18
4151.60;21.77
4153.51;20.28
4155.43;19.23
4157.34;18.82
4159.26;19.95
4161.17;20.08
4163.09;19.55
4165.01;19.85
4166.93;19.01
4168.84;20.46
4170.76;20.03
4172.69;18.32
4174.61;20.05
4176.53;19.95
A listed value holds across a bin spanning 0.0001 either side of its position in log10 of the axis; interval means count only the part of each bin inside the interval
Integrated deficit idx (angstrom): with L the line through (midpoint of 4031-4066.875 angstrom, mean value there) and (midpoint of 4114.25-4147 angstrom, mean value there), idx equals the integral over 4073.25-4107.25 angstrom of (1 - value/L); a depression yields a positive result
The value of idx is 2.0 angstrom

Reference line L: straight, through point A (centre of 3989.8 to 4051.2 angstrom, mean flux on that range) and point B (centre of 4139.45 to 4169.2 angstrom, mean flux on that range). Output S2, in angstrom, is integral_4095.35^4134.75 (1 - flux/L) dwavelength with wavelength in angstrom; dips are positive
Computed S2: 2.1 angstrom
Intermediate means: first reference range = 20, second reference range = 20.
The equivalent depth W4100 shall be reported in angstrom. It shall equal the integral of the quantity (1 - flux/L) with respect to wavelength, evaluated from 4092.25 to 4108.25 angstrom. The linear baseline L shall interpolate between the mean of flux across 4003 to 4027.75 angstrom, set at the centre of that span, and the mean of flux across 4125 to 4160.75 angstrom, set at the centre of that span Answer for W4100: 2.1 angstrom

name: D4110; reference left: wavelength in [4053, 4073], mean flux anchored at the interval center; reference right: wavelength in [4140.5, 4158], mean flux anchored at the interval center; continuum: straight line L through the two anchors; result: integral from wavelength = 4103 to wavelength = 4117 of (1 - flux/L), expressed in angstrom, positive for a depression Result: 0.5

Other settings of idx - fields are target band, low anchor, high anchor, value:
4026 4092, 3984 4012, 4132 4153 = 1.0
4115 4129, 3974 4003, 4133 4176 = -0.2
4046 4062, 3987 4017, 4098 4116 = -0.8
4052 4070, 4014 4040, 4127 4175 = 0.2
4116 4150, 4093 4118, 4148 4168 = -1.8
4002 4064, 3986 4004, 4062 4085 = -0.4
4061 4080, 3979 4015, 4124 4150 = 0.6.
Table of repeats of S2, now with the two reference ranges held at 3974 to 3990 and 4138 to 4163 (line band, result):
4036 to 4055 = -0.56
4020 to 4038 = -0.35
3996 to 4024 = -1.07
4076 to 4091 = -0.17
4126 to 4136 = 0.21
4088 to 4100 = 0.05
